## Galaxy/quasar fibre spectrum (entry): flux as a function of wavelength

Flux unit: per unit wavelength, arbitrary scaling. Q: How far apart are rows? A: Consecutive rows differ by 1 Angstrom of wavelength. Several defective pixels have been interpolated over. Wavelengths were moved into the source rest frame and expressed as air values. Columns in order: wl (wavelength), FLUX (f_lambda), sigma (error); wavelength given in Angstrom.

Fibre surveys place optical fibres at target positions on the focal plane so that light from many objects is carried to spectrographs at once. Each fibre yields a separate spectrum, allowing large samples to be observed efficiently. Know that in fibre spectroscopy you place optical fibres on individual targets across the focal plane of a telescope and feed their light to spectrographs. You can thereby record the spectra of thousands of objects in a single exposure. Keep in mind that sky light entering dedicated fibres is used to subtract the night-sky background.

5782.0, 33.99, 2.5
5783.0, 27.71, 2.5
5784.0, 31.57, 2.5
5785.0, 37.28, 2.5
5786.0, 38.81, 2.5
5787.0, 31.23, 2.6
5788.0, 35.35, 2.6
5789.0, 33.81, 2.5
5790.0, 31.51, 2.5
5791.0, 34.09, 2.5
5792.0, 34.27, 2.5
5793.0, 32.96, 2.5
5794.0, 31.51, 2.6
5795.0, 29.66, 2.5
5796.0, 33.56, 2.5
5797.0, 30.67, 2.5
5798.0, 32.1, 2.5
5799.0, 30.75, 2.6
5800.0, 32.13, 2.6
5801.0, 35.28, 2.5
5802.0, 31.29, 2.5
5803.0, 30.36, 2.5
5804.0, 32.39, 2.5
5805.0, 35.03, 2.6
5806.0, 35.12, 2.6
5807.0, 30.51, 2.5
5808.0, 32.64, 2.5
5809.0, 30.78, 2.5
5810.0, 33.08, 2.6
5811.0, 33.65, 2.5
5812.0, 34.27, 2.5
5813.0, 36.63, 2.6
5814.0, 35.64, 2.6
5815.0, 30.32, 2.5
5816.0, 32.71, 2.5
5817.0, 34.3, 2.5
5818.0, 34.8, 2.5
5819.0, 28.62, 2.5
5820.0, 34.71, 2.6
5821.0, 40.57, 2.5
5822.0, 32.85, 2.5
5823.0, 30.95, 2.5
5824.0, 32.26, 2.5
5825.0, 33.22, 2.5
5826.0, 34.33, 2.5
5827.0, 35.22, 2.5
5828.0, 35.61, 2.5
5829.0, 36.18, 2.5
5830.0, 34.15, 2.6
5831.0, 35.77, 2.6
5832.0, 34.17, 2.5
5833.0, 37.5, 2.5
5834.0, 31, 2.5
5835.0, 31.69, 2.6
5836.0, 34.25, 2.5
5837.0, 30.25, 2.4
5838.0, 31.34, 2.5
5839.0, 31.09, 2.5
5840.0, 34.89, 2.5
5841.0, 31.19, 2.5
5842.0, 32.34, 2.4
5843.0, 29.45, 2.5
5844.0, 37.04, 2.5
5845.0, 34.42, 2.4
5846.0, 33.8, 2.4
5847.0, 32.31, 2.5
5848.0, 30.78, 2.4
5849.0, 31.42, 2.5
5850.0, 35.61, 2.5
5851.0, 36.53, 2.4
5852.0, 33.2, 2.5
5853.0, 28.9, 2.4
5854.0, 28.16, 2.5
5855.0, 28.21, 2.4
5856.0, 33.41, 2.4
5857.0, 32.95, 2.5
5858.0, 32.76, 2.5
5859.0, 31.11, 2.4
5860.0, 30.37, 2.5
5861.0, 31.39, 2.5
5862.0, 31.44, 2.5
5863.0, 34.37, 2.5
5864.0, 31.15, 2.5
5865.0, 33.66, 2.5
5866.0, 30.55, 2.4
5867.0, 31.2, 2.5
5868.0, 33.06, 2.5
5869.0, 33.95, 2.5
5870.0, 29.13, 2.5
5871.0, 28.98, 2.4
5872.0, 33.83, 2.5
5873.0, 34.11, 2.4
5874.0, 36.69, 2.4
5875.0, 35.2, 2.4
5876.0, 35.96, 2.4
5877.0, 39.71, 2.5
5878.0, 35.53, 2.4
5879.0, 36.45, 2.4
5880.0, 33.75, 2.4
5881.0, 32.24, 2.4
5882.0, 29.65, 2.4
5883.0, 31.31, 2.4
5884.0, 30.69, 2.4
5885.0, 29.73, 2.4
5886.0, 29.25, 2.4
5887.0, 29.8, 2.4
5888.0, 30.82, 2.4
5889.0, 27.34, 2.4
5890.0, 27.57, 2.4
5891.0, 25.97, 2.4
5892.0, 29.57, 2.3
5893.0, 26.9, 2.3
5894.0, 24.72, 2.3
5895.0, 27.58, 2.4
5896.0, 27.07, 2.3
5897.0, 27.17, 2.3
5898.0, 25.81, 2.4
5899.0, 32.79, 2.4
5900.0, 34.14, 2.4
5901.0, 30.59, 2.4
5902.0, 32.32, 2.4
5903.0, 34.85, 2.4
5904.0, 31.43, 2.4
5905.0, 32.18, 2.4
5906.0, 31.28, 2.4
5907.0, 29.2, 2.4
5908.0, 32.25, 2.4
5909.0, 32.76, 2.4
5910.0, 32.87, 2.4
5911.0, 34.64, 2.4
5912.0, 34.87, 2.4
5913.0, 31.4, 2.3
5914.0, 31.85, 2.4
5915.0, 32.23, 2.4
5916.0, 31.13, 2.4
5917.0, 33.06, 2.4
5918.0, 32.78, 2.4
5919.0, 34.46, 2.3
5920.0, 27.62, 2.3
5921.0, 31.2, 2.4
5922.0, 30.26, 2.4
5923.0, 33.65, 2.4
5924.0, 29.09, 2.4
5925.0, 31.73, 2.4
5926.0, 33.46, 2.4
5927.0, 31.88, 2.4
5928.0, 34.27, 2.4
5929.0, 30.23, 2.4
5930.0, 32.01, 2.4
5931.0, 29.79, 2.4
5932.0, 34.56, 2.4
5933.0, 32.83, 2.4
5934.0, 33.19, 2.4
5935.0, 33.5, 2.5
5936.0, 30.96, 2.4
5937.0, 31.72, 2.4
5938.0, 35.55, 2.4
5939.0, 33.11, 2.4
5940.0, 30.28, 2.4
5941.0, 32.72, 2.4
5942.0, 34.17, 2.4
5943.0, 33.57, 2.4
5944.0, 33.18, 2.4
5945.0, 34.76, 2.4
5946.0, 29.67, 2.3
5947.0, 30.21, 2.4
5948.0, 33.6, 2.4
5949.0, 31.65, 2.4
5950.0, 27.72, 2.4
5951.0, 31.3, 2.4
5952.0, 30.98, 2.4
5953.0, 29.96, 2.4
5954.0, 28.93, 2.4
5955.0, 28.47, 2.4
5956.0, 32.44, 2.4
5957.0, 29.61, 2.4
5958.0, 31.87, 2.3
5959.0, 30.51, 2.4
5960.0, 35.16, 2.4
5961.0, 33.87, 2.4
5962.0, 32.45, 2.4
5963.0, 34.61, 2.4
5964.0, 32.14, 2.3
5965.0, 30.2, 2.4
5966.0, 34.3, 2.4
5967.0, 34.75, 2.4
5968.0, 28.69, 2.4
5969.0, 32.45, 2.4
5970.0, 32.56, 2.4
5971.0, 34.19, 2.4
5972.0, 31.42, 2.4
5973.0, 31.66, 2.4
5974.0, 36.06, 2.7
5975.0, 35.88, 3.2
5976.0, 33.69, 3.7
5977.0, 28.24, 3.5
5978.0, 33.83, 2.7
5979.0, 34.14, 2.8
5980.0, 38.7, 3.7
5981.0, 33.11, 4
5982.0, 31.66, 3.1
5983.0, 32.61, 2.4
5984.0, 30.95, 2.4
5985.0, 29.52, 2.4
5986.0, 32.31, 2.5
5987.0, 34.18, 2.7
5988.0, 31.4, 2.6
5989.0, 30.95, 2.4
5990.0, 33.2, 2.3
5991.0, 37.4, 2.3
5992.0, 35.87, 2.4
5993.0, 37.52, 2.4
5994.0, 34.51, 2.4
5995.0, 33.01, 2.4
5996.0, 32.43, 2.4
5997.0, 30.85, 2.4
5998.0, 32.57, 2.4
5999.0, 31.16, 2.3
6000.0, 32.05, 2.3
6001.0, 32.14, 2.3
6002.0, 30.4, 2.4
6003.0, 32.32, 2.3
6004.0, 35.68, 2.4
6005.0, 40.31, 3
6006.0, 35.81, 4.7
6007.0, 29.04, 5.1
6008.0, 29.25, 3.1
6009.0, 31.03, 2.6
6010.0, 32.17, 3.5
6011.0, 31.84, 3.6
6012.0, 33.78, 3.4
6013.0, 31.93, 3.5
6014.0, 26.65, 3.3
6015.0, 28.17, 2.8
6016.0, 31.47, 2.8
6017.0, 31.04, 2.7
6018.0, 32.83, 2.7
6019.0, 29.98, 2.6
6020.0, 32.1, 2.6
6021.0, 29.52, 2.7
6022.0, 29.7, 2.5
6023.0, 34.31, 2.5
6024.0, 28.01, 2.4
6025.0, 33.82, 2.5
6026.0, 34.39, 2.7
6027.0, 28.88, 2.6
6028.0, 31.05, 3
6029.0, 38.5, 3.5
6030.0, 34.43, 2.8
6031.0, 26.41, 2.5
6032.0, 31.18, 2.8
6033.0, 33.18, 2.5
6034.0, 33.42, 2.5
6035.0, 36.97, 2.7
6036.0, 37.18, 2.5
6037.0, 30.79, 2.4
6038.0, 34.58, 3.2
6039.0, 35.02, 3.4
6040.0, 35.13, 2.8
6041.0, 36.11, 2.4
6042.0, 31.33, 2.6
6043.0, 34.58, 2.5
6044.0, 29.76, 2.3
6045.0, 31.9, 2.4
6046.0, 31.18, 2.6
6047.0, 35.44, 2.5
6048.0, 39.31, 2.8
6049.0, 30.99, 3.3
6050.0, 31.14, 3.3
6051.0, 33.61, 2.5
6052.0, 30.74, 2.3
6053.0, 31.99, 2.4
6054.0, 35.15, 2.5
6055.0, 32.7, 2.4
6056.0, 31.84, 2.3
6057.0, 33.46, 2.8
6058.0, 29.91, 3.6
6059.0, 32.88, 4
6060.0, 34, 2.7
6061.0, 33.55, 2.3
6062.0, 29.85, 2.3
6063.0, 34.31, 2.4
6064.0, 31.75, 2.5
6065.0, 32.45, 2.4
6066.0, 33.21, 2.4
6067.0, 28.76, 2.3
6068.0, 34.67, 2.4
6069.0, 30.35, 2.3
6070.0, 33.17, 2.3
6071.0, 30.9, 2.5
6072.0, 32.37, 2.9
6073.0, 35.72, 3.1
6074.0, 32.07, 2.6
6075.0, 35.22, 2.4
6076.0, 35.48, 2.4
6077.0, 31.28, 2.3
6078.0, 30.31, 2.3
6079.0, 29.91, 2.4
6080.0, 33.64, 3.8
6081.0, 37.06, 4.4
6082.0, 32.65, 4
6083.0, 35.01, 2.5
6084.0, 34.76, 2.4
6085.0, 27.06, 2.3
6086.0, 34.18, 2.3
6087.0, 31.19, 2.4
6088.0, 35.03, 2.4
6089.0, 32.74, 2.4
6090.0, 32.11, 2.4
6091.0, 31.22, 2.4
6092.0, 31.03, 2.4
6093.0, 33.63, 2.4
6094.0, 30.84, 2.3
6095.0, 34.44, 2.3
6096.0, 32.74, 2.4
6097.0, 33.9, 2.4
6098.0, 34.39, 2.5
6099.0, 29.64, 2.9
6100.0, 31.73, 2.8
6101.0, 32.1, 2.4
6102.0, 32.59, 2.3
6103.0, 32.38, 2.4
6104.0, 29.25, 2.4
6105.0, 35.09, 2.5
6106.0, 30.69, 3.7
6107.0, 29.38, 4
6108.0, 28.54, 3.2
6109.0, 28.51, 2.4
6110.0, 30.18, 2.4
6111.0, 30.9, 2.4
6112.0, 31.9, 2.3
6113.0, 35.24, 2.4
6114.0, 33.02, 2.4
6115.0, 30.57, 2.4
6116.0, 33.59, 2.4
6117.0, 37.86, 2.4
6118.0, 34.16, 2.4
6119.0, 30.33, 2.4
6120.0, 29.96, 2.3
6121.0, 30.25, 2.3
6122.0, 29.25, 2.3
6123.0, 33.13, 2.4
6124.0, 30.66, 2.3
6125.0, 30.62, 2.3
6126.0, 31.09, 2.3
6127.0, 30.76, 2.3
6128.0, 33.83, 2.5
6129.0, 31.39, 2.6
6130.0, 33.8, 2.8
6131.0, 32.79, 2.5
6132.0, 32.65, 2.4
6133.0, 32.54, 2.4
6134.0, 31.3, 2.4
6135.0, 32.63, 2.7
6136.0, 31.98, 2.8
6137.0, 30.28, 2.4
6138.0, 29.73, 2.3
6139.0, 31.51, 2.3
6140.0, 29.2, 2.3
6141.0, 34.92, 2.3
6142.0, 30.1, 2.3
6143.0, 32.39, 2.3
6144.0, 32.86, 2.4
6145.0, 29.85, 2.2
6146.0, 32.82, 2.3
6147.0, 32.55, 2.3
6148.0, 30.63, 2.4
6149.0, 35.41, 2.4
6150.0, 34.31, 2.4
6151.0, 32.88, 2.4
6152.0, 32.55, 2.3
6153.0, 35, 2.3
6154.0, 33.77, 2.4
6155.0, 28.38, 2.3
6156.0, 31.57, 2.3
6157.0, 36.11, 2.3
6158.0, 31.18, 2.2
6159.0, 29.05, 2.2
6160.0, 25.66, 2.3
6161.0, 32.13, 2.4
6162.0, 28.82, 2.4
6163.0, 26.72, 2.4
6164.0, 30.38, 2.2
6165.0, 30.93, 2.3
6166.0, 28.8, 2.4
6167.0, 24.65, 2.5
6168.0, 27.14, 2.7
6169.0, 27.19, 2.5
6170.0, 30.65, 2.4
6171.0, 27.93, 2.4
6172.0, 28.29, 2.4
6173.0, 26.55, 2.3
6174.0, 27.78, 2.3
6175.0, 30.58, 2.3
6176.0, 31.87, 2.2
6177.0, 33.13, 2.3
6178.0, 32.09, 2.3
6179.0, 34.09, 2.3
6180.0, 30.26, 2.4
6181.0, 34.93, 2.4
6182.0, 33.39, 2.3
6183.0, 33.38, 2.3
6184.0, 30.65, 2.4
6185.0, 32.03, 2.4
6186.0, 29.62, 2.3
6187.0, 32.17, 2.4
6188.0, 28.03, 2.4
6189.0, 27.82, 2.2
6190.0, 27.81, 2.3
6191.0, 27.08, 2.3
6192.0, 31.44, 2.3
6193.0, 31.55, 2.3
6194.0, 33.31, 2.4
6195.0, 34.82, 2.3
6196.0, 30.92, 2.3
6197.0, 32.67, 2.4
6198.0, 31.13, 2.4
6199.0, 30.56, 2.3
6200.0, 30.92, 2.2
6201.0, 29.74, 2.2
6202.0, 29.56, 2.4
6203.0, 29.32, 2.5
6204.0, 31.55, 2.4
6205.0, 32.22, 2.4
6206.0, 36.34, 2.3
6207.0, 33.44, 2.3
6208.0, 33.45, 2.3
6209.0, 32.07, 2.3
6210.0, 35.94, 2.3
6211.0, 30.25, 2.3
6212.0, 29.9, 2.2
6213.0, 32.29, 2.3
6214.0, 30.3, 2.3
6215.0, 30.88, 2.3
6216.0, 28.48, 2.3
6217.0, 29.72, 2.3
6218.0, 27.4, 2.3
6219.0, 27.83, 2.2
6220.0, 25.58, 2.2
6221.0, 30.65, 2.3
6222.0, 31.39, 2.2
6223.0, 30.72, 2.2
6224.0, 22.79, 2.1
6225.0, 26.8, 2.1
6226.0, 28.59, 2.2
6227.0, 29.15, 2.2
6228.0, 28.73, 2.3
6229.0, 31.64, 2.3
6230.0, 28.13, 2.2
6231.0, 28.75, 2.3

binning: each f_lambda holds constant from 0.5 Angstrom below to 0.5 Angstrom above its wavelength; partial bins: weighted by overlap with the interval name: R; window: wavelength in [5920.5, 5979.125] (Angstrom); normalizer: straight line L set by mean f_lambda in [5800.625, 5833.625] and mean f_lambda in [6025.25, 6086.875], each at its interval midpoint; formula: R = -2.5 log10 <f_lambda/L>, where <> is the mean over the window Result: 0.04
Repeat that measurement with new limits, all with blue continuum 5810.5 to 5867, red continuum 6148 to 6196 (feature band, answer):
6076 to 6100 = -0.044 mag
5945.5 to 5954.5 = 0.062 mag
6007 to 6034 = 0.014 mag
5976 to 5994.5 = -0.045 mag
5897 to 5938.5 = 0.014 mag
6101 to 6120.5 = -0.023 mag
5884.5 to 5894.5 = 0.161 mag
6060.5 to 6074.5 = -0.032 mag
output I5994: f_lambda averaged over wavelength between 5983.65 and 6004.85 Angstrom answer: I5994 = 33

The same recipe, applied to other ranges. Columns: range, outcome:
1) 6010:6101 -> 32.5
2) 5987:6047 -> 32.6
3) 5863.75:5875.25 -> 32.6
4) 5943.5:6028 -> 32.2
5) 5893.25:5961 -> 31.6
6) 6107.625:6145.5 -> 31.7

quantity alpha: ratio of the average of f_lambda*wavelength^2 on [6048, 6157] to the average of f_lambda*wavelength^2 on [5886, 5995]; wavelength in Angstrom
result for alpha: 1.1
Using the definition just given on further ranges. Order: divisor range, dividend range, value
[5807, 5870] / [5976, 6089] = 1.06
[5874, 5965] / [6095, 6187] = 1.07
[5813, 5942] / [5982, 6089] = 1.07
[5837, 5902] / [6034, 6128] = 1.11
